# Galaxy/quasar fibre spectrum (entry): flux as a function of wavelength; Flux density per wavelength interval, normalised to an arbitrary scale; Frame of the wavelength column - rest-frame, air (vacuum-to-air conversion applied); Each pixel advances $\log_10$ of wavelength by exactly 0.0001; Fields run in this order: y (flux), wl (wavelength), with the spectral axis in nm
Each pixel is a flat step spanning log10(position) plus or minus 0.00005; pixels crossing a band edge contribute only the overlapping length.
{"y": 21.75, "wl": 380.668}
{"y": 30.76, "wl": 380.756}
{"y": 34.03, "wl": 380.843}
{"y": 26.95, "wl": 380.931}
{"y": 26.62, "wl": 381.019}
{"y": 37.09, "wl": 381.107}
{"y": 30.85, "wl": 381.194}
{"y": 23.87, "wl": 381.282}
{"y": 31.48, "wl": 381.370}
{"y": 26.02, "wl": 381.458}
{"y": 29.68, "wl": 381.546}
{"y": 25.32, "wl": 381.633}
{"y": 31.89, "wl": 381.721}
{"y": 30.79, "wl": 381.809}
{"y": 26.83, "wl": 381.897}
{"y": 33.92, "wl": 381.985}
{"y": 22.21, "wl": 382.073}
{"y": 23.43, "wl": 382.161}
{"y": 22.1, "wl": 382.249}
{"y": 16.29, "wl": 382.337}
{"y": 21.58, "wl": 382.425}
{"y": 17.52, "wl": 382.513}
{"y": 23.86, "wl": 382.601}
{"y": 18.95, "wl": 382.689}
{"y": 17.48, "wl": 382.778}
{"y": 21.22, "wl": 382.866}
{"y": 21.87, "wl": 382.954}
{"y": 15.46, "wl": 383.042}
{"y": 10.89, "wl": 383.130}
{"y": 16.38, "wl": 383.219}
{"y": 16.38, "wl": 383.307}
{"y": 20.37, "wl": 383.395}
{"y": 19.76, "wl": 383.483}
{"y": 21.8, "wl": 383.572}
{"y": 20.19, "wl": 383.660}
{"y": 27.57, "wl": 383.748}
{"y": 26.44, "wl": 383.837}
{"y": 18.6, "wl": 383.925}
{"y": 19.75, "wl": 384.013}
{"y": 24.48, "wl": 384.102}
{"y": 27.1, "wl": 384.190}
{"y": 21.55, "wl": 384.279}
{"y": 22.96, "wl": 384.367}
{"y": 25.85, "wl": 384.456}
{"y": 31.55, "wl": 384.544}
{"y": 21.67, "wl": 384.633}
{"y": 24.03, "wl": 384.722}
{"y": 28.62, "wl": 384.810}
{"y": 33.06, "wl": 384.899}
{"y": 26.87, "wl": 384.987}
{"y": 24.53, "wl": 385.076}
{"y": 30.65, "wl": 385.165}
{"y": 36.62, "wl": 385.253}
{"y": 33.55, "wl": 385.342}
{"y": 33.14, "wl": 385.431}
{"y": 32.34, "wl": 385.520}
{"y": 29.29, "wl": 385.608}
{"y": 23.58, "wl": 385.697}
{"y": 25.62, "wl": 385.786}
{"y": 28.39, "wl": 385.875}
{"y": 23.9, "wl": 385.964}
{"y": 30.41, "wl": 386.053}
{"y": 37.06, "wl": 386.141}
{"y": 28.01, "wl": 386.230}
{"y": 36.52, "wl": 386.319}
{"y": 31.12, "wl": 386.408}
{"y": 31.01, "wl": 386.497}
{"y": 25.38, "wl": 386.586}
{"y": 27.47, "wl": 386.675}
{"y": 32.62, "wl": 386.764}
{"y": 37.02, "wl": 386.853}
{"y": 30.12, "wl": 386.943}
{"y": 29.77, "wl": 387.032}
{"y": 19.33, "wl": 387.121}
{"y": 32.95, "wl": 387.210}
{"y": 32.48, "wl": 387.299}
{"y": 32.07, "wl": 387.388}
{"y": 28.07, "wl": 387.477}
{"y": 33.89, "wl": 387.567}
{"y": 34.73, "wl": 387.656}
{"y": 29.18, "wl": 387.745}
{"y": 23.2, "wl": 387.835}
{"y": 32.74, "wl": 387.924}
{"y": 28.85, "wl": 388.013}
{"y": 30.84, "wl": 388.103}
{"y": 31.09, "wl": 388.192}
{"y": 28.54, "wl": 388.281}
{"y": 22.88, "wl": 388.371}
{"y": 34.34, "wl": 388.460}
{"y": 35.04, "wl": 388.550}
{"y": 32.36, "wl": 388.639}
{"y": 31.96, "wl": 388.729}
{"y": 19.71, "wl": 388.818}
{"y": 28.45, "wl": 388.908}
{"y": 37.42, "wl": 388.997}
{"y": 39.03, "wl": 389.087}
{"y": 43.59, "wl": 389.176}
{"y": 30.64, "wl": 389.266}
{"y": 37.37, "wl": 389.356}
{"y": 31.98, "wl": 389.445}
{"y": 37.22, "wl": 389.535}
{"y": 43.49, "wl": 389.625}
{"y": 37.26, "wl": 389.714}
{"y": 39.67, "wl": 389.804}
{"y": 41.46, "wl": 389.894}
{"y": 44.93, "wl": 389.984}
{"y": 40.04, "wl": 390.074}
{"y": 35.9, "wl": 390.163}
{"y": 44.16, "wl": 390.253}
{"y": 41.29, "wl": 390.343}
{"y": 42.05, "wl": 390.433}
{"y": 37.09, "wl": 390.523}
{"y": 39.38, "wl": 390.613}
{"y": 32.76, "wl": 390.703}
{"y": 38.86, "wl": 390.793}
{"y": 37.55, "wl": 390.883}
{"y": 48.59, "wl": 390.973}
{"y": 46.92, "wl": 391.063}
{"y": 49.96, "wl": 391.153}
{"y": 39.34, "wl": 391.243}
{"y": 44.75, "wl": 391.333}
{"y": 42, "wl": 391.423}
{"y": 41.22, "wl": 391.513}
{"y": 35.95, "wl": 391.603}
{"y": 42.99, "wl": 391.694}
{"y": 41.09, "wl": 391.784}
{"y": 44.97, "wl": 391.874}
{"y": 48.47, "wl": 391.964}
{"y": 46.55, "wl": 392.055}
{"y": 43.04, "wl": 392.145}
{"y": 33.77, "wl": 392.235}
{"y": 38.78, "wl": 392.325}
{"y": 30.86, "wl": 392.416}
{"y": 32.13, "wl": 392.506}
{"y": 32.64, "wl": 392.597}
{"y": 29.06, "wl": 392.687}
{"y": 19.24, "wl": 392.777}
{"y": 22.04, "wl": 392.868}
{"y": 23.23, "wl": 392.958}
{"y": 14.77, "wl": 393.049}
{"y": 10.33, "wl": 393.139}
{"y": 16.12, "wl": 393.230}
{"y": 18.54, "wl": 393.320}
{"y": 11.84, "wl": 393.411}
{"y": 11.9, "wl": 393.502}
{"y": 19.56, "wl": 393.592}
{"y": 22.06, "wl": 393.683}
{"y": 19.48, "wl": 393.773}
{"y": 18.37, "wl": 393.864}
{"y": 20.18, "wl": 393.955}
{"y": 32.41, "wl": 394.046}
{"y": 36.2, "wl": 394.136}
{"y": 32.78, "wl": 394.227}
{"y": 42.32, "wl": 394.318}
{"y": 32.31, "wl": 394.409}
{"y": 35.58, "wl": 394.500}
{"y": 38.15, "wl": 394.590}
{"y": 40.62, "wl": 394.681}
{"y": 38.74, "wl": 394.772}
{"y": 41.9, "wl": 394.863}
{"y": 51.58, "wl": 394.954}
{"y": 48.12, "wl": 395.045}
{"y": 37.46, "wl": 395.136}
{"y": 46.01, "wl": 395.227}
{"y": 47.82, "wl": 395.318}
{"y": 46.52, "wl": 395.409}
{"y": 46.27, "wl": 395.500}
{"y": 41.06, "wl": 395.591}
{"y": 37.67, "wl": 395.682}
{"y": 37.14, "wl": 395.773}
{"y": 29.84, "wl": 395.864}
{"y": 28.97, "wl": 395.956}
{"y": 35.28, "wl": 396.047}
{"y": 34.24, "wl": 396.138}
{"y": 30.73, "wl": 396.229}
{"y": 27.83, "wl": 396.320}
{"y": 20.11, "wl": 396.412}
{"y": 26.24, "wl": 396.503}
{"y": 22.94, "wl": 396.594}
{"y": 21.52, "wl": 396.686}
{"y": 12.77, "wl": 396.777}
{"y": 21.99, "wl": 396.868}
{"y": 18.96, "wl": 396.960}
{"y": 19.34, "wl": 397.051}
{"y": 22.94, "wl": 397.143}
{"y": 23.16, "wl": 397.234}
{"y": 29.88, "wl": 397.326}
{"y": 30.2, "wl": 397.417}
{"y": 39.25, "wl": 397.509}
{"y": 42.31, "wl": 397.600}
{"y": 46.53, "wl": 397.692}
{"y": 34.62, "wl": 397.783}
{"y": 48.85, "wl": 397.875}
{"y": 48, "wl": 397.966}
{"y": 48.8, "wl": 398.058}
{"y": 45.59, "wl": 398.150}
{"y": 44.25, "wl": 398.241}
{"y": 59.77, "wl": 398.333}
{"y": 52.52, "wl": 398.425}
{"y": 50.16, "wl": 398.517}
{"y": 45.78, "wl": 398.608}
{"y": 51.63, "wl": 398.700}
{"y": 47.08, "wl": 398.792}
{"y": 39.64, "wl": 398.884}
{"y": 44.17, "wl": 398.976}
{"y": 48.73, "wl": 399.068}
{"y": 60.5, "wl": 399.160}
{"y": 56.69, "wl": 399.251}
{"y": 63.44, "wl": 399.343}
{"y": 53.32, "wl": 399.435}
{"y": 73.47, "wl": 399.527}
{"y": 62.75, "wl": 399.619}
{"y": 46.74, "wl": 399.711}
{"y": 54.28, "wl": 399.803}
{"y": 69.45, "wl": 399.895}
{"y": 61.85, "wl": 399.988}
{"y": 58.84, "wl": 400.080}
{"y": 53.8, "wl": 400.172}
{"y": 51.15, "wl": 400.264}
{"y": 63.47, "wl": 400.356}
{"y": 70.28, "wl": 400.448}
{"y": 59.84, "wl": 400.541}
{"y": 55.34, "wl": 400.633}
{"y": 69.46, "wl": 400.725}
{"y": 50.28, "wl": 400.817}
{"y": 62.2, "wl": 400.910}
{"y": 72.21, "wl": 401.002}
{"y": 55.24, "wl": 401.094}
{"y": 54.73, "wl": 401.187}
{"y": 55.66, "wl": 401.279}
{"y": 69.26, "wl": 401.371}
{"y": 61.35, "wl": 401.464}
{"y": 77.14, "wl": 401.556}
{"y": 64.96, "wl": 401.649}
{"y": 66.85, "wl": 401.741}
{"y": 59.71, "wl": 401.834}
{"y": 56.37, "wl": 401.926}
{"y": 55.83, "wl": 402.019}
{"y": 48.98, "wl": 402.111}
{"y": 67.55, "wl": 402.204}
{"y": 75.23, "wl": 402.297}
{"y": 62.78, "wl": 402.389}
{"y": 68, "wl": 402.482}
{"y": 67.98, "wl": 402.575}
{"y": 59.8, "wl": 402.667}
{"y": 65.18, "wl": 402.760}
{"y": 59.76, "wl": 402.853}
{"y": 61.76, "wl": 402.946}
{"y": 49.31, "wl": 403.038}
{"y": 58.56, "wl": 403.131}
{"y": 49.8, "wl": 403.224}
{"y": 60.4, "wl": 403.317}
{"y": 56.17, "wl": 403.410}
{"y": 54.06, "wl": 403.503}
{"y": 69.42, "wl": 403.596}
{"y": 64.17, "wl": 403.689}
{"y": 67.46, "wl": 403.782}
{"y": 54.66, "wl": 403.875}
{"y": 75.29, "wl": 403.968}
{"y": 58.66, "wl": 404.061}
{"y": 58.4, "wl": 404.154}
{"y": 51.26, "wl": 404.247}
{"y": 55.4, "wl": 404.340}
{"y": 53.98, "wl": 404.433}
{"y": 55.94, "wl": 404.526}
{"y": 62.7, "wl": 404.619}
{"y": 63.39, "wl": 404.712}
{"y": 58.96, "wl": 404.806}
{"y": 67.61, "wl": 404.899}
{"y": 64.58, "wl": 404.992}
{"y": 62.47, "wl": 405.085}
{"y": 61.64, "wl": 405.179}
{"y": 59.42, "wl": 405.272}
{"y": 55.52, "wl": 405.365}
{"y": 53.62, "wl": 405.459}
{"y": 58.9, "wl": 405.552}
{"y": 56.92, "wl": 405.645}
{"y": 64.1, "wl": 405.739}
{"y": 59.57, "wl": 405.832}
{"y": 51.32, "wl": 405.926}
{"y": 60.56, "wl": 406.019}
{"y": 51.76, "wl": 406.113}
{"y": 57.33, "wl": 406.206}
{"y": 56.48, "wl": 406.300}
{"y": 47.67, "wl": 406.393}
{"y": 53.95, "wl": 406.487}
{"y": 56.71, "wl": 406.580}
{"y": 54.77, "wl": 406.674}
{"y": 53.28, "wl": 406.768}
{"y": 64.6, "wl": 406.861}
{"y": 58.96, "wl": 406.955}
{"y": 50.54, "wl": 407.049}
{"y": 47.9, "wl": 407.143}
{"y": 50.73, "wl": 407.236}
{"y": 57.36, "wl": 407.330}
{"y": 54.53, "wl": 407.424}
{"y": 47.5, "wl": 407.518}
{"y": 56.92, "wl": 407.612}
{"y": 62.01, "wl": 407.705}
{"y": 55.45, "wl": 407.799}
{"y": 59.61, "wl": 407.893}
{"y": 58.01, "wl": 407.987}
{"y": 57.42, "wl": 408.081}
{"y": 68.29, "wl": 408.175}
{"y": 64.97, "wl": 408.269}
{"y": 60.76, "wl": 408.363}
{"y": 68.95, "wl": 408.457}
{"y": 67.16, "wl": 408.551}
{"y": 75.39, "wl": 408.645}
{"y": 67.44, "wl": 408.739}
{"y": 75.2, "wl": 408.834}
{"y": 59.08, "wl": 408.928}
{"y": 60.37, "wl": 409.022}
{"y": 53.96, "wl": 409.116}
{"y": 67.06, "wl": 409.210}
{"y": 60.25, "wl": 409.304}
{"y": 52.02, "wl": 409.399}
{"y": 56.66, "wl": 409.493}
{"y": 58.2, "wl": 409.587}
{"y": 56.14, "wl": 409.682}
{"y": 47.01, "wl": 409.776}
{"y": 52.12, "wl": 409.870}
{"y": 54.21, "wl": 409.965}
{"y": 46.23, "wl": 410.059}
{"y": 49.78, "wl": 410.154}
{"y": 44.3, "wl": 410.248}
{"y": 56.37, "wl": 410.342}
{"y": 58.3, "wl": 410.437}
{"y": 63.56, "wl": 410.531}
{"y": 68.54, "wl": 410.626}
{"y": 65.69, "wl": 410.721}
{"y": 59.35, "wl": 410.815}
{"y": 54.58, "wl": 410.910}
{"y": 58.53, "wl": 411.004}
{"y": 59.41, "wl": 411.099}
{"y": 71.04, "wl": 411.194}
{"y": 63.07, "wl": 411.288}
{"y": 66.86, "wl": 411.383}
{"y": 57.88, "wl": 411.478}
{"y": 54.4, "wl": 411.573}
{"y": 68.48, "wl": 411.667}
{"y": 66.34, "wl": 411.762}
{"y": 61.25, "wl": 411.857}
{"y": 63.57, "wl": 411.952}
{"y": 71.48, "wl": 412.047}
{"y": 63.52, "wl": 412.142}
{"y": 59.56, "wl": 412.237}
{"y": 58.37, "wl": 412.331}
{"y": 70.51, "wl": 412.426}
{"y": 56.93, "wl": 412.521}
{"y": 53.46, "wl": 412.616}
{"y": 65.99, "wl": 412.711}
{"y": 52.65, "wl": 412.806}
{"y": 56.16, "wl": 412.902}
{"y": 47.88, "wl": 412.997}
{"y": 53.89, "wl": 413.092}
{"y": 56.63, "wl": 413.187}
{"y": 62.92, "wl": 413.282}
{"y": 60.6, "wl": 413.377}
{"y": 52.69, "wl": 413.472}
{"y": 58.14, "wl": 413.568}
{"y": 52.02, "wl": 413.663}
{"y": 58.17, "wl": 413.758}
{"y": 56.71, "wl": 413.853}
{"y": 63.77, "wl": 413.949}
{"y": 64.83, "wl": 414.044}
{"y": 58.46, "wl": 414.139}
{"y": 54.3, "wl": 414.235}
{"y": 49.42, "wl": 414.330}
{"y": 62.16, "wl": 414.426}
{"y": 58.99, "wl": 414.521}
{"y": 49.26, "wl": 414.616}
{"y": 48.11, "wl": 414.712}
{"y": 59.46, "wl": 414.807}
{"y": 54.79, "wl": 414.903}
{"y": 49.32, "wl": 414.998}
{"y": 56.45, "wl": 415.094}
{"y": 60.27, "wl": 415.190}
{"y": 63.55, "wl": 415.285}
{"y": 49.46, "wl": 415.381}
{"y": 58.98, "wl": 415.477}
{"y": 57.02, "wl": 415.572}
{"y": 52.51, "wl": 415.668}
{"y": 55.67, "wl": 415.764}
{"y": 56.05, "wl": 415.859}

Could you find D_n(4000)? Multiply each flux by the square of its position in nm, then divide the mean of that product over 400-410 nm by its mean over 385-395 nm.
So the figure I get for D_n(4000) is 1.9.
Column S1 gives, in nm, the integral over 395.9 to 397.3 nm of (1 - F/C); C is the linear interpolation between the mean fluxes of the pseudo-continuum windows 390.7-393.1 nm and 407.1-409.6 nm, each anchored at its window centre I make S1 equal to 0.610 nm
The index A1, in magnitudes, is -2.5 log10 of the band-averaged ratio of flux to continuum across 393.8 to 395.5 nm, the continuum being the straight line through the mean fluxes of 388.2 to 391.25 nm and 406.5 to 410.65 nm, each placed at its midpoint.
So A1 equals 0.12 mag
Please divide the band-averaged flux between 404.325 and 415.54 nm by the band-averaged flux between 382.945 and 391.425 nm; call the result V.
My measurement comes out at 1.9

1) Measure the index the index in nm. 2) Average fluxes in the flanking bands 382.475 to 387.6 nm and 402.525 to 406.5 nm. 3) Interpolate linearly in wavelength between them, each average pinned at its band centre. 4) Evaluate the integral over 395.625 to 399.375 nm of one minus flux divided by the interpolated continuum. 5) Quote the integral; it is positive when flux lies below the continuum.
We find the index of 0.775 nm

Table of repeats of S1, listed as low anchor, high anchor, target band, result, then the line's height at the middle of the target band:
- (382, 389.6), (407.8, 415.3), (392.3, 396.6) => 0.84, 38.1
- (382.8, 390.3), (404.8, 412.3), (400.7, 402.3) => -0.40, 49.6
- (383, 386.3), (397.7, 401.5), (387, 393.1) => 0.15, 36.3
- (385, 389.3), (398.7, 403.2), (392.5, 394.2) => 0.86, 43.7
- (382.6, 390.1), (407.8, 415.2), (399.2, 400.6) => -0.46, 45.2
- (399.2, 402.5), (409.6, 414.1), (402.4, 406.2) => 0.05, 60.5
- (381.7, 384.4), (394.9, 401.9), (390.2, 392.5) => -0.37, 35.5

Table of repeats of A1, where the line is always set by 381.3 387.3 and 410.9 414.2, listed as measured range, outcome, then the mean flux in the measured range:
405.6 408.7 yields -0.09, 58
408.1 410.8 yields -0.07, 59.9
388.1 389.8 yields -0.07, 33.6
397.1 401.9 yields -0.20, 53.5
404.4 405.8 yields -0.18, 60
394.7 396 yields -0.06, 41.3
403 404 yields -0.21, 59.8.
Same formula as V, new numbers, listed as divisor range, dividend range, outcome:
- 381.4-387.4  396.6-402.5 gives 1.98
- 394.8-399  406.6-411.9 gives 1.57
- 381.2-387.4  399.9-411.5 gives 2.29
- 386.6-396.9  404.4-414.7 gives 1.75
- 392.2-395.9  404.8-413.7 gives 1.87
